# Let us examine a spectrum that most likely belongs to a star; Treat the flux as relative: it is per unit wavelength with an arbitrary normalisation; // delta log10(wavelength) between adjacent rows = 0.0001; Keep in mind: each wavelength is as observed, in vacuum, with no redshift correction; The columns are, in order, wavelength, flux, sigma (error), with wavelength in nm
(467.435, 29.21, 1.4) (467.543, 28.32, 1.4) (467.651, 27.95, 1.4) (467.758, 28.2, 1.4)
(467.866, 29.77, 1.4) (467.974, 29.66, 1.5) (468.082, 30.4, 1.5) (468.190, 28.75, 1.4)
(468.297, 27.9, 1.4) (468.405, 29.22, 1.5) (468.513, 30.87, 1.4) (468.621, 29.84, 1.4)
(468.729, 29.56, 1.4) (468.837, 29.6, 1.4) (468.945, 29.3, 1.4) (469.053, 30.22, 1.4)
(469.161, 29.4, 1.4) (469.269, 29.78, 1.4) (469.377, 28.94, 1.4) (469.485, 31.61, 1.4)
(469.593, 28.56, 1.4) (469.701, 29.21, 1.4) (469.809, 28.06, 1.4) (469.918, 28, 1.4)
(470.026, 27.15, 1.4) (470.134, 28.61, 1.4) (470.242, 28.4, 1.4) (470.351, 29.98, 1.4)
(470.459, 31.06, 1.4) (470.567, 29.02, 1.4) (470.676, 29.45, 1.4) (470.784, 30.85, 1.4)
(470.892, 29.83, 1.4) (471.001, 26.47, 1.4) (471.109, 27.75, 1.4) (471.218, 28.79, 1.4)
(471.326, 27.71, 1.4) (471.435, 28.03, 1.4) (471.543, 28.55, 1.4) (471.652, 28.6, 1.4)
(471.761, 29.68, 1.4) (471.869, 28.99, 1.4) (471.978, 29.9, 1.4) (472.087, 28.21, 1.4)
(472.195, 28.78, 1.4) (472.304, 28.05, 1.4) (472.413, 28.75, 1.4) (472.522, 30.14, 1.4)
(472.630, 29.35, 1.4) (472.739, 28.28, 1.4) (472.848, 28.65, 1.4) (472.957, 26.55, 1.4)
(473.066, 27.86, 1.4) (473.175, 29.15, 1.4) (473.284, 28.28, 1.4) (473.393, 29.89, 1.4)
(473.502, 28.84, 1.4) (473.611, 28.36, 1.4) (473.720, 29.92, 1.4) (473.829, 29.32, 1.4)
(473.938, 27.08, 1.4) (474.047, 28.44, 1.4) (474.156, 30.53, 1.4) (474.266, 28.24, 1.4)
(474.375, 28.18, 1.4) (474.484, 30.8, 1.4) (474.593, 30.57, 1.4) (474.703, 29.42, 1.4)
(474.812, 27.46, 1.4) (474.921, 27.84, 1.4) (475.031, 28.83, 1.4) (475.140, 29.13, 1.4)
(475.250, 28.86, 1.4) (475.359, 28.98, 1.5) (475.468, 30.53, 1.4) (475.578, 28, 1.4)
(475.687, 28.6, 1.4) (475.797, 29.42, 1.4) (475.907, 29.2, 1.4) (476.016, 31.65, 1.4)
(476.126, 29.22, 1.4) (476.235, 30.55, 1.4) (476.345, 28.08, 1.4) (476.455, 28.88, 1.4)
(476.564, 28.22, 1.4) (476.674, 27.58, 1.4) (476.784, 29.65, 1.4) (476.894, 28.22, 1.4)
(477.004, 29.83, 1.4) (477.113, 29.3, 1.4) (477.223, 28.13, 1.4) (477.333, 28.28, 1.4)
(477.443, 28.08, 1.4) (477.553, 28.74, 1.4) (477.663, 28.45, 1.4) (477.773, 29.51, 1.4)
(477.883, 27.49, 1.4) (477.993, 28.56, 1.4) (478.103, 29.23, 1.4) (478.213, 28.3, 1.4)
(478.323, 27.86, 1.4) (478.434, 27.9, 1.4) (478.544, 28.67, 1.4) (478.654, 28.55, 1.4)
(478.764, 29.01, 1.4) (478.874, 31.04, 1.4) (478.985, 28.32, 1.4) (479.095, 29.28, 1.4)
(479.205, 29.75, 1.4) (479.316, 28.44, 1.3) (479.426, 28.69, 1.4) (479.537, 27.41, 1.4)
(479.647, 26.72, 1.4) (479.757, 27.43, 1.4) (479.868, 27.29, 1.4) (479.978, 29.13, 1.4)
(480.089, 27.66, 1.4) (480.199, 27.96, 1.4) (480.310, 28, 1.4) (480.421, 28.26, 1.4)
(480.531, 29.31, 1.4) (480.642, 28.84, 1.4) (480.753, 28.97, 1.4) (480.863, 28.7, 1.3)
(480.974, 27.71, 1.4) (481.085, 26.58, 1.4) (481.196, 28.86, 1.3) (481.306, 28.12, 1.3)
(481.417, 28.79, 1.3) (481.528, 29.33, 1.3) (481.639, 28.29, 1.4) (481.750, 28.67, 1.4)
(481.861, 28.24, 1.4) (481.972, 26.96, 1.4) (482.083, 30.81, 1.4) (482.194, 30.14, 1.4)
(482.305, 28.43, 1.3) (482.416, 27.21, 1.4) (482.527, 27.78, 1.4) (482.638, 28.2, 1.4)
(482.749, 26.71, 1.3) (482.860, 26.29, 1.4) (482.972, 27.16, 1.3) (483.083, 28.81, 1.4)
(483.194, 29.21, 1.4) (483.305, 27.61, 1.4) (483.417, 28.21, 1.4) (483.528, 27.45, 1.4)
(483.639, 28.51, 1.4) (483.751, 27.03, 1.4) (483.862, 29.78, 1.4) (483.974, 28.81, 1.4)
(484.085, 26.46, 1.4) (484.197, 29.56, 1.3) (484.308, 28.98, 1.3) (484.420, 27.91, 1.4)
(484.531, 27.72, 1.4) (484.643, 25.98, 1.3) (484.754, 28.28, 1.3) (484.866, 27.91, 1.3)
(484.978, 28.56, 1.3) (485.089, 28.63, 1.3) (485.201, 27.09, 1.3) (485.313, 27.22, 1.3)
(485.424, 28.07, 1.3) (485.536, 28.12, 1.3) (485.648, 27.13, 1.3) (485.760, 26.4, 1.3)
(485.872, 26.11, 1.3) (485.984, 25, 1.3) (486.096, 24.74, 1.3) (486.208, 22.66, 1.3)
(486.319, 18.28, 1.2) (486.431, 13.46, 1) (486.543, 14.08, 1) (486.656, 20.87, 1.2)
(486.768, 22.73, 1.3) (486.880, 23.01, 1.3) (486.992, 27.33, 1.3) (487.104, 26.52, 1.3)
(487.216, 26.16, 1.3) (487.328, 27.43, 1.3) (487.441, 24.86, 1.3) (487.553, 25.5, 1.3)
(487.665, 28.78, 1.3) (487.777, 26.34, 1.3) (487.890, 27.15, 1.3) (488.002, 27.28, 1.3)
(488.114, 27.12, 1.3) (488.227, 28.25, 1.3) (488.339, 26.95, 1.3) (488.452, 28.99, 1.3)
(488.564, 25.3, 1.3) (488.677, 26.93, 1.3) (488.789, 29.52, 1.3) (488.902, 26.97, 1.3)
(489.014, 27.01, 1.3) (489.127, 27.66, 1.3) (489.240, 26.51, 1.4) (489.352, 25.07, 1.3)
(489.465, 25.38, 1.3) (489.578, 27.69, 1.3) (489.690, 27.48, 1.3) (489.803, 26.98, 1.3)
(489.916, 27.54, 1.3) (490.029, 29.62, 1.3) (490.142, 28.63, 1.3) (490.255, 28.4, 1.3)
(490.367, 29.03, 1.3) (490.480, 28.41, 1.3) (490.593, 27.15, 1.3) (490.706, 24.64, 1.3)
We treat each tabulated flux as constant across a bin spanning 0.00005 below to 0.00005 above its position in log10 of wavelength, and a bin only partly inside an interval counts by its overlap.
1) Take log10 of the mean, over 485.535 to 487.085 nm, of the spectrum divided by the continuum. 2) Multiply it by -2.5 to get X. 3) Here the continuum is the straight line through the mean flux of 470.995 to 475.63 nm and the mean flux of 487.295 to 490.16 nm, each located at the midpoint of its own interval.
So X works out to 0.203 mag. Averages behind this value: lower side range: 28.8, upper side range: 27.2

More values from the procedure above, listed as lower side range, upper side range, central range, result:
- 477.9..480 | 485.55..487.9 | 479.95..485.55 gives -0.075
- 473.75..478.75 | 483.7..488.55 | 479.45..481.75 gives -0.023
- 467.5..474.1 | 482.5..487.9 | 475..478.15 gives -0.041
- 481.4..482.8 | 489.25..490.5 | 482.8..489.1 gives 0.065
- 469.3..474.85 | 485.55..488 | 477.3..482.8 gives -0.083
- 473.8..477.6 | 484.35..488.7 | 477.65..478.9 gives -0.019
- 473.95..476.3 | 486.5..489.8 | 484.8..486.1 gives -0.017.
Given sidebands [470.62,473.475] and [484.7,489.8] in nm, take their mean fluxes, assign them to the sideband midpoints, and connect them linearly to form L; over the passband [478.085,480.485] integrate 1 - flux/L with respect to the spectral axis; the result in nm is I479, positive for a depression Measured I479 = -0.09 nm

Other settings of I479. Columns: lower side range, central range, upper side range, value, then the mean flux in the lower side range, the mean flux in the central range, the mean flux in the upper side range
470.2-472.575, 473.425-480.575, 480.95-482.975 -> -0.059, 28.9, 28.8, 28.1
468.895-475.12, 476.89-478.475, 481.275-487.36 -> -0.037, 28.9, 28.5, 26.7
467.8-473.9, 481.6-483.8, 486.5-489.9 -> -0.085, 29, 28.1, 26.1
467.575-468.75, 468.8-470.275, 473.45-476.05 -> 0.008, 29.3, 29.1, 29.1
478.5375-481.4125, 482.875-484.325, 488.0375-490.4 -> -0.008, 28.4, 28.2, 27.5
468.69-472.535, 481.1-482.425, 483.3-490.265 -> -0.068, 29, 28.6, 26.4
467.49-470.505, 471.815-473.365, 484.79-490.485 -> -0.002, 29.2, 28.7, 26.1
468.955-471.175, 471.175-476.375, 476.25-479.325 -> -0.001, 29.1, 28.9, 28.7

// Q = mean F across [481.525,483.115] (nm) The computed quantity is 28.2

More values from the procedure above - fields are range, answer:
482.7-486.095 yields 27.6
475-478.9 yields 28.9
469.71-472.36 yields 28.8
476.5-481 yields 28.5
